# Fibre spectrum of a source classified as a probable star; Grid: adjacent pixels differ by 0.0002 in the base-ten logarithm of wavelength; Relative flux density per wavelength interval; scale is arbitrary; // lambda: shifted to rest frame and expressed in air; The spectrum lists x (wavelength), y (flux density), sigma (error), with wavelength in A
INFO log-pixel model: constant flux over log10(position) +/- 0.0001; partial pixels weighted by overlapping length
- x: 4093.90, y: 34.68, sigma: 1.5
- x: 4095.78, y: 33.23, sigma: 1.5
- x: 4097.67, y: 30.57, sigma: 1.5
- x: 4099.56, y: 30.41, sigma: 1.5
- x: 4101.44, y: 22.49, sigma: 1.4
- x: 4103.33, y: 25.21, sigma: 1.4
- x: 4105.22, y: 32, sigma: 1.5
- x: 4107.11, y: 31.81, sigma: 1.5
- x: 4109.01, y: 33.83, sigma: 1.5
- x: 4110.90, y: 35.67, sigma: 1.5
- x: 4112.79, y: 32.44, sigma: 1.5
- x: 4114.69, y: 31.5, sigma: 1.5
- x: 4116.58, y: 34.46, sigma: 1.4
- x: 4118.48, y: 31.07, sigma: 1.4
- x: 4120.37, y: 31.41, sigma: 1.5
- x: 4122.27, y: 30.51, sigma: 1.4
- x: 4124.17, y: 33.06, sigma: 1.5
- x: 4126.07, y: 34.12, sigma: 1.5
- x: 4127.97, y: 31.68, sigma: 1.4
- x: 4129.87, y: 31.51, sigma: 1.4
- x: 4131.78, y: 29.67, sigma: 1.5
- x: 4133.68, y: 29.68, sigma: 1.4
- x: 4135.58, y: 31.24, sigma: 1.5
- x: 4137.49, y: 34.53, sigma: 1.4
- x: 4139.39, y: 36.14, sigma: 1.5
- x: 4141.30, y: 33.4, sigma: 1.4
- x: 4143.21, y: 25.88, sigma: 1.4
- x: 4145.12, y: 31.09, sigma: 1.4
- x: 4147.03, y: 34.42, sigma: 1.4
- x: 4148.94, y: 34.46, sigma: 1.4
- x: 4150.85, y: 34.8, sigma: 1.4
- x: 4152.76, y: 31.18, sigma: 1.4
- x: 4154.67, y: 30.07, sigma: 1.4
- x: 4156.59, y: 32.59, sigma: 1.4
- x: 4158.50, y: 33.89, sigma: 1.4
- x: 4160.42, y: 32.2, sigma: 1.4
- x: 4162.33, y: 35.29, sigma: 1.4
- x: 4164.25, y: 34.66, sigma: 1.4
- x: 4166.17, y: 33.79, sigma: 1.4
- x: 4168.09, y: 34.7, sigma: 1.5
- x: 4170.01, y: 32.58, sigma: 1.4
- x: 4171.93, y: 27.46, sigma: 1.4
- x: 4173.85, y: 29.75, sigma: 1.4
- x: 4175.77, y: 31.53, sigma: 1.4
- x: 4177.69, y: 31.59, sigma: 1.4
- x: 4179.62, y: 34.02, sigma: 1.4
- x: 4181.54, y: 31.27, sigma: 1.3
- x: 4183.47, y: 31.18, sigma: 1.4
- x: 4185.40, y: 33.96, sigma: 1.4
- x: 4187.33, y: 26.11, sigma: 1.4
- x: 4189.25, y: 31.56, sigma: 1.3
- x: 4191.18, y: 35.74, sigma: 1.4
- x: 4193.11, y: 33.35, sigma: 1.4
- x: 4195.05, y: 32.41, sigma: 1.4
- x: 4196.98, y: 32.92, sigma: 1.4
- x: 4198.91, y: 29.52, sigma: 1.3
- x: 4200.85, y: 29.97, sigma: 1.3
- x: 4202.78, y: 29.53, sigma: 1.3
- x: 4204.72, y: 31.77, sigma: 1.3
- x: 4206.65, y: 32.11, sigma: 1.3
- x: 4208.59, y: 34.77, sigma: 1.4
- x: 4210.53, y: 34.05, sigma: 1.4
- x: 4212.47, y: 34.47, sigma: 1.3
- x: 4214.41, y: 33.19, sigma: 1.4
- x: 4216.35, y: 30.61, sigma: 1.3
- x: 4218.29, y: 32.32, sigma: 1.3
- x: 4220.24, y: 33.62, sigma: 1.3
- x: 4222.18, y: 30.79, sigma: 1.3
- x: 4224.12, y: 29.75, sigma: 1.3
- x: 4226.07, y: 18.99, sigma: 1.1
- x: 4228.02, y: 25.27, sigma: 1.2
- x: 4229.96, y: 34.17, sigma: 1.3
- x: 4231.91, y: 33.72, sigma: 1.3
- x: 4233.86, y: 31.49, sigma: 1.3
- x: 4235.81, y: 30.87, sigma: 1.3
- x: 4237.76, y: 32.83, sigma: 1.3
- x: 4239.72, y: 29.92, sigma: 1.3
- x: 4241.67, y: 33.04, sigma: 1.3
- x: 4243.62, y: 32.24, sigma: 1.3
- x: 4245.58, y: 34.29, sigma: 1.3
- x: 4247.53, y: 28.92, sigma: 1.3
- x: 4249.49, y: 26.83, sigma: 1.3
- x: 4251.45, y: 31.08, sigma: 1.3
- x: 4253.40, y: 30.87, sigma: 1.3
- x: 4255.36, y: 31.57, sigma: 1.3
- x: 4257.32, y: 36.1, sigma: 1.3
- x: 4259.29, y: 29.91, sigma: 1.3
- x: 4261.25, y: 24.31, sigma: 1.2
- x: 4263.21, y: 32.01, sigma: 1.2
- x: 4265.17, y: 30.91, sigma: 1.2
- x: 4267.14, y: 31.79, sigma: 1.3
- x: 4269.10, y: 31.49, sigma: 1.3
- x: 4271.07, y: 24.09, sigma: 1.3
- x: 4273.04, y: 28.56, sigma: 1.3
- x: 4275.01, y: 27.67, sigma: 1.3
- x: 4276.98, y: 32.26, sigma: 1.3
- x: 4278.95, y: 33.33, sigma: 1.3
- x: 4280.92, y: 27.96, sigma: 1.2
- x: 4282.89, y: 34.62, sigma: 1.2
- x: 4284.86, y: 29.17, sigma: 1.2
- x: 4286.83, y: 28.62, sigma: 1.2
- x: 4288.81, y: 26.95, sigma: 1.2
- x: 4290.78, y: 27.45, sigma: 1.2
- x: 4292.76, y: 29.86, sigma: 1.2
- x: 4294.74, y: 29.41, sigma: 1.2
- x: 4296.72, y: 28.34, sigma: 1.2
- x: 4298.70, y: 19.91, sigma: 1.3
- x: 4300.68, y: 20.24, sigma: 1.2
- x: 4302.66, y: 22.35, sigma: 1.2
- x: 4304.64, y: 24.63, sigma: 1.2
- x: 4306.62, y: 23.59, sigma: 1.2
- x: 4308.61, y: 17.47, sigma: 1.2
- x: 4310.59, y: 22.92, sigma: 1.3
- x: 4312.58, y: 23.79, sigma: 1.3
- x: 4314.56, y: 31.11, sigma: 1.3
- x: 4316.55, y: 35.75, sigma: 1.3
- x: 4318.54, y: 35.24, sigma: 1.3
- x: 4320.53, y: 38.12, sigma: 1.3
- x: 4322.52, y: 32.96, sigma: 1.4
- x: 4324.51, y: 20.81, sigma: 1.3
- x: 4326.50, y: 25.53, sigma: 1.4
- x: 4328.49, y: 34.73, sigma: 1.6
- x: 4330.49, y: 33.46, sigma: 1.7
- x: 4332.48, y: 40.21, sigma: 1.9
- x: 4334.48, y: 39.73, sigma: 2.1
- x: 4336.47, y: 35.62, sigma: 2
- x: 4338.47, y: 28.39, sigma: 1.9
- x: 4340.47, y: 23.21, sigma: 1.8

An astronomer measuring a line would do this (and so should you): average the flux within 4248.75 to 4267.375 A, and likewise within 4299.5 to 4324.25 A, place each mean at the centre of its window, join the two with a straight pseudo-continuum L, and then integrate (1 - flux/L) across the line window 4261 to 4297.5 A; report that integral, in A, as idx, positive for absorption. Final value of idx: -0.4 A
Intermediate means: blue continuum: 30.5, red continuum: 27.1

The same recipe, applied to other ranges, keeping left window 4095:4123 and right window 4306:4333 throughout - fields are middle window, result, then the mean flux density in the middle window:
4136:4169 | -2.5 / 33.1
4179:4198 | -1.0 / 32.2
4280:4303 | 2.0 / 27.2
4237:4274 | -0.6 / 30.5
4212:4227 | 0.0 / 30.4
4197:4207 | -0.1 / 30.7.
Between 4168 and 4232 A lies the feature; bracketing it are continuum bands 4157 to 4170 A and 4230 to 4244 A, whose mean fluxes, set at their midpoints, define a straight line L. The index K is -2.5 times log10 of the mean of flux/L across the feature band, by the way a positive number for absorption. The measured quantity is 0.06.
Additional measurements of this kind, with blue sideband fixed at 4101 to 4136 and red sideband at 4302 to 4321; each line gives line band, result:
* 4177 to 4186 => -0.080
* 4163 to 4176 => -0.065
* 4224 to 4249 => -0.055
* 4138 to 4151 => -0.069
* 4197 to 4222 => -0.096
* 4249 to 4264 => -0.073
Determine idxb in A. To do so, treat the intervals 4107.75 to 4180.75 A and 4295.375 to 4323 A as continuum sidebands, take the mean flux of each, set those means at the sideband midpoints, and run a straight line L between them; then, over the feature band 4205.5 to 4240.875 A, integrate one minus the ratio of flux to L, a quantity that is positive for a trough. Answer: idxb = -1.8 A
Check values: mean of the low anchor 32.4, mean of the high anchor 26.8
